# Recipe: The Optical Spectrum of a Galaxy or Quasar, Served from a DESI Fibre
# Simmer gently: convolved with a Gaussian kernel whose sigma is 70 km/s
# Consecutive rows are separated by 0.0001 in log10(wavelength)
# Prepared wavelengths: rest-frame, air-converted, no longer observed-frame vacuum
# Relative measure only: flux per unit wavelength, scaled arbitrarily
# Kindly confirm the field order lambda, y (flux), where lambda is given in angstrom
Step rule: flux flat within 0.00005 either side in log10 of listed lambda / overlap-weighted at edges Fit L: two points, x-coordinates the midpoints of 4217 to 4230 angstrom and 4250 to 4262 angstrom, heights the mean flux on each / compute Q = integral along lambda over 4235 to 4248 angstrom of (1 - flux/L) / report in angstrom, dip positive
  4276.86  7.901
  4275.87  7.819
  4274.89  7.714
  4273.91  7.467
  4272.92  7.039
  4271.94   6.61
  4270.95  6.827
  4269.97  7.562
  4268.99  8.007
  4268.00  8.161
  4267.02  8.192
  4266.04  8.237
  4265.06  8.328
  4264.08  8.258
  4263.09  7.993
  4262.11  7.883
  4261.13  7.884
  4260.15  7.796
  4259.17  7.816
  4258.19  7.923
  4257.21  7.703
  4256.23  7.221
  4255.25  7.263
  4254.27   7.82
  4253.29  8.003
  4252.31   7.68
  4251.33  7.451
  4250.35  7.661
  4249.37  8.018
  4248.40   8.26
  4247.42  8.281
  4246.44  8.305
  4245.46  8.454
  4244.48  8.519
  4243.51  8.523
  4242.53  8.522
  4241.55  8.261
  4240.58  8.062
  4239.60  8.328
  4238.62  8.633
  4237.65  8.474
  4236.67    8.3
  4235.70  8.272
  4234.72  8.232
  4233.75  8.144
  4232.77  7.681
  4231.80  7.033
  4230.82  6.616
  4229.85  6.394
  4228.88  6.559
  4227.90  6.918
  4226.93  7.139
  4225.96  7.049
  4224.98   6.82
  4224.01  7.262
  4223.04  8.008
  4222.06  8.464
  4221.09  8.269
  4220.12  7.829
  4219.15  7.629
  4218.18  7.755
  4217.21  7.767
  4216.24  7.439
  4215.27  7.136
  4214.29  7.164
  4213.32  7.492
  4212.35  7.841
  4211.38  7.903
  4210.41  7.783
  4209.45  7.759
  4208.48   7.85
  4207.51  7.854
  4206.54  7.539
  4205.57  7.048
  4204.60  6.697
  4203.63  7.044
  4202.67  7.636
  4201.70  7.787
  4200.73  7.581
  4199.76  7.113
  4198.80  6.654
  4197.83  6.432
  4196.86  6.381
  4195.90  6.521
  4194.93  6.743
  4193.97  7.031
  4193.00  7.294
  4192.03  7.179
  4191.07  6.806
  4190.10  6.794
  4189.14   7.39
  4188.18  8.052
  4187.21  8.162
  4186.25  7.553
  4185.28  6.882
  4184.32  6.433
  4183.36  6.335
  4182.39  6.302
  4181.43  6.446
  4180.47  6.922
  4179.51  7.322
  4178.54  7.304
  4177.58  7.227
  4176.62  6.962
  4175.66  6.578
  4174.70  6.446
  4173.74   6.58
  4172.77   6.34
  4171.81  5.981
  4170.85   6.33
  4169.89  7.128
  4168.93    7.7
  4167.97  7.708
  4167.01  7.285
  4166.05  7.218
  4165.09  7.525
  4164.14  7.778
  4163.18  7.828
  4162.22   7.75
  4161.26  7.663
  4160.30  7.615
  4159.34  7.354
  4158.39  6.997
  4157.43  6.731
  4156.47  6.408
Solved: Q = -1.4 angstrom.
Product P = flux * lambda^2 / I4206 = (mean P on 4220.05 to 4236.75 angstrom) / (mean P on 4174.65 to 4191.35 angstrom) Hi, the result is 1.09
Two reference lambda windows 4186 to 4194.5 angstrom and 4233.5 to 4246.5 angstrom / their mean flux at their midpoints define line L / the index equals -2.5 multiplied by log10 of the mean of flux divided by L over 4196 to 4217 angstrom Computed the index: 0.05 mag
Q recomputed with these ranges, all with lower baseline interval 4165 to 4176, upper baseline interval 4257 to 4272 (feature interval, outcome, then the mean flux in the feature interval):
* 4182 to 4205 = 0.3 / 7.04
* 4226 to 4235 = 0.4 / 7.17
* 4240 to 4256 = -0.8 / 8.05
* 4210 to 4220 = -0.3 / 7.6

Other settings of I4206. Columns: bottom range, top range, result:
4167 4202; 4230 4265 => 1.18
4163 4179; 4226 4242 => 1.12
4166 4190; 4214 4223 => 1.13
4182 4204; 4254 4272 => 1.14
